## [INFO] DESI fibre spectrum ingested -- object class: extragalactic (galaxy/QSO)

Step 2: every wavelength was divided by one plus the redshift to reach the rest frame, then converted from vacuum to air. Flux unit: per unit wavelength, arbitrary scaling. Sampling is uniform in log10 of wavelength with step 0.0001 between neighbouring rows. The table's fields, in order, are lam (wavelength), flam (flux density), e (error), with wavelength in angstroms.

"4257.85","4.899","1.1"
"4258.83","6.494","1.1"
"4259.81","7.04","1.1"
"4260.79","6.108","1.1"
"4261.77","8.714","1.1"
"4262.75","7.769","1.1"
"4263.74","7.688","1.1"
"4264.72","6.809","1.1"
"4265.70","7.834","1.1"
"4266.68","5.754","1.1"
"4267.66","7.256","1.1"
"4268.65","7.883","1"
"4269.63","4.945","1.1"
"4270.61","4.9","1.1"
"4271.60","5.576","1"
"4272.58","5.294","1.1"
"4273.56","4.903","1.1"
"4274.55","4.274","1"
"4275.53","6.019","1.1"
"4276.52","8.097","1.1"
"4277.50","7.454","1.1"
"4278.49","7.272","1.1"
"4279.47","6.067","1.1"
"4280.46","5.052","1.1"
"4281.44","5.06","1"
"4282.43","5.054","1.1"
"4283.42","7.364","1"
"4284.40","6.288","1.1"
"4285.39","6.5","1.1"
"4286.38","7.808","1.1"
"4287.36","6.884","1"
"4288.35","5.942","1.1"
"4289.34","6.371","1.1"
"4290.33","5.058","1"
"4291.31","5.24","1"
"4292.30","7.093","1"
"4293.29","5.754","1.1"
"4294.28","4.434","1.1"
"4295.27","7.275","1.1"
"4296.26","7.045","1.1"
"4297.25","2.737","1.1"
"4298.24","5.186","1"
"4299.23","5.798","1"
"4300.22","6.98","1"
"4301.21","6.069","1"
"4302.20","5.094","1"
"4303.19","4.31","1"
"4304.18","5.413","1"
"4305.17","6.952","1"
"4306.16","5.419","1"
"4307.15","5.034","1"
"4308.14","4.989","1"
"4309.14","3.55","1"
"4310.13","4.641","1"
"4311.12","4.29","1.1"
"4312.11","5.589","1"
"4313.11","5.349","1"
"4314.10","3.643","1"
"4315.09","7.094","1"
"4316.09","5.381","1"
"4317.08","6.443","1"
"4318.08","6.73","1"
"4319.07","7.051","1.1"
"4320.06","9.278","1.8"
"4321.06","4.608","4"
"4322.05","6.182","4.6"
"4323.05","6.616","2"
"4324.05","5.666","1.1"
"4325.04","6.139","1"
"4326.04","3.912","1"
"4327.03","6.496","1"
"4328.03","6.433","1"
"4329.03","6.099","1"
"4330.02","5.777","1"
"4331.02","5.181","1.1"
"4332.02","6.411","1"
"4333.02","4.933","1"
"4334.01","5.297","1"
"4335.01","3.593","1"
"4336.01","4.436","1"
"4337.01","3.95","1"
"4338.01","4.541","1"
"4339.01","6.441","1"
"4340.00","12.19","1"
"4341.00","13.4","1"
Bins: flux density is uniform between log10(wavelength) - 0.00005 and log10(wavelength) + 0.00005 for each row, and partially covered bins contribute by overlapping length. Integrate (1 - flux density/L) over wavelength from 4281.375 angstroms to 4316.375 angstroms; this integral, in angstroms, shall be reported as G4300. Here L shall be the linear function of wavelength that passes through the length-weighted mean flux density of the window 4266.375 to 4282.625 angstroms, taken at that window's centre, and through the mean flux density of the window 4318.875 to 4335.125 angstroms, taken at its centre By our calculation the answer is 1.70 angstroms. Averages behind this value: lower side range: 5.95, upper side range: 5.89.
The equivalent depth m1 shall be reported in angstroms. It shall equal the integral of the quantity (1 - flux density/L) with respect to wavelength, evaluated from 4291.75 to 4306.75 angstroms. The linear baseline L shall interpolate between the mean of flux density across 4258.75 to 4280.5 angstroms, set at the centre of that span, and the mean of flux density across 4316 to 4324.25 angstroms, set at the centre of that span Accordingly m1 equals 1.89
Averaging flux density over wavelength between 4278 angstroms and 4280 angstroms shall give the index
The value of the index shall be 6.64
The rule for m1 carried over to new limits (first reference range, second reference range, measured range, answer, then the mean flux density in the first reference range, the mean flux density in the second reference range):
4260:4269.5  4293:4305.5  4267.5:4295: 1.5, 7.21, 5.6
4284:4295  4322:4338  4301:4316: 1.7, 6.14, 5.39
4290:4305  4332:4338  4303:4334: -4.0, 5.6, 4.62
